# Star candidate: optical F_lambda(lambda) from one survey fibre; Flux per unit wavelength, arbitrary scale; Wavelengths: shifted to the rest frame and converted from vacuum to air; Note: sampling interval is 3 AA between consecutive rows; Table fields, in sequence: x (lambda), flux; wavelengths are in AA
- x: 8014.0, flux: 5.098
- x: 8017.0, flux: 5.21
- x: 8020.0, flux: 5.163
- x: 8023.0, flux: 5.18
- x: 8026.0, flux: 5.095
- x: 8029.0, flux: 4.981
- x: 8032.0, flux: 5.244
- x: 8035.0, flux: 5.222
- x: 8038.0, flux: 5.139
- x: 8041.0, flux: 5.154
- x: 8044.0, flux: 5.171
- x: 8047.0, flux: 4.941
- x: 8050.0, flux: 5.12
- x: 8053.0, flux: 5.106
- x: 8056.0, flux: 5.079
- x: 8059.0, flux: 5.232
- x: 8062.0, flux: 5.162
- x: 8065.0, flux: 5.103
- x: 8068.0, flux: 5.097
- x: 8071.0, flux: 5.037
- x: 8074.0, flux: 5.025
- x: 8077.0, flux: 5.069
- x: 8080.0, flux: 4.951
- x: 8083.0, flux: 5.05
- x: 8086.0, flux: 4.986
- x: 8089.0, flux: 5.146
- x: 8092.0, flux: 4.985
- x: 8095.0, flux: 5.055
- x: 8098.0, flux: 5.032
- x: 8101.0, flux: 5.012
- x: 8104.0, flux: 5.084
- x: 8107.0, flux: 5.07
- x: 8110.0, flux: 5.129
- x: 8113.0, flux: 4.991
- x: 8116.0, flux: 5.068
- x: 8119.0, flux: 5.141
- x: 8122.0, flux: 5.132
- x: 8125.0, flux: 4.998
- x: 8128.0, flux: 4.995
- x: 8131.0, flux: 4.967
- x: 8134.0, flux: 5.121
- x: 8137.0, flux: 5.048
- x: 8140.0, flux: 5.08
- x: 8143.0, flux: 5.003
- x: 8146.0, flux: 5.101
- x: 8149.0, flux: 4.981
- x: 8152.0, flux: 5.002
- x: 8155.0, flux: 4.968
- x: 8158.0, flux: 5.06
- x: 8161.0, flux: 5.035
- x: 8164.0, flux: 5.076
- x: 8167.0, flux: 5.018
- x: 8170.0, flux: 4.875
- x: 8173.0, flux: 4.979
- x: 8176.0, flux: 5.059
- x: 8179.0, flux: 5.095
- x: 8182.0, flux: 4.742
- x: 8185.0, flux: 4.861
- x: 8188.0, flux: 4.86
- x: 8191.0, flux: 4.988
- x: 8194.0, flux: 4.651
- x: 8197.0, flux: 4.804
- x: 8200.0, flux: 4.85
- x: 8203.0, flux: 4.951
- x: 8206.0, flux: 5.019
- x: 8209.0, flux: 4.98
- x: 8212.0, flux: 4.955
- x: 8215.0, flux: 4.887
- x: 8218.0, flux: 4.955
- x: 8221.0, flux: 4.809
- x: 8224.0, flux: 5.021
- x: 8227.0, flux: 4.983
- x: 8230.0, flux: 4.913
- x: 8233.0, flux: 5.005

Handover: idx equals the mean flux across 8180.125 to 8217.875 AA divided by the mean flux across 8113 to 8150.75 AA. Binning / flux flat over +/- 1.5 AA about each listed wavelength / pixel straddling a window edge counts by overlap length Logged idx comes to 1.0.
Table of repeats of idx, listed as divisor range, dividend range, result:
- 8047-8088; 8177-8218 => 0.97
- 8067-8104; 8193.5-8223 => 0.97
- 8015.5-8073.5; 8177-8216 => 0.96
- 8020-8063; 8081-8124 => 0.99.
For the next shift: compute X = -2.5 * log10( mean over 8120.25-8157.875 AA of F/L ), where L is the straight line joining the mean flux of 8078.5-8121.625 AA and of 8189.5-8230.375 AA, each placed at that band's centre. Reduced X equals -0.01 mag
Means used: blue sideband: 5.05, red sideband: 4.91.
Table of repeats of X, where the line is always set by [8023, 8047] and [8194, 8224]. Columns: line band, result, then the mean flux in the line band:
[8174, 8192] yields 0.001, 4.93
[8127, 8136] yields -0.005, 5.03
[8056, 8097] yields 0.002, 5.07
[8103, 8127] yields -0.010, 5.07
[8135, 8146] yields -0.013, 5.06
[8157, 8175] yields -0.010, 5.01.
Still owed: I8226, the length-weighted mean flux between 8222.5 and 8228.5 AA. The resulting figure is 5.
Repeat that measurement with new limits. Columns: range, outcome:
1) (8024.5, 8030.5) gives 5.04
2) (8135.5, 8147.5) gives 5.06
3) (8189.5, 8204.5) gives 4.85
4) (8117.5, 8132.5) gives 5.05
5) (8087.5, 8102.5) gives 5.05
